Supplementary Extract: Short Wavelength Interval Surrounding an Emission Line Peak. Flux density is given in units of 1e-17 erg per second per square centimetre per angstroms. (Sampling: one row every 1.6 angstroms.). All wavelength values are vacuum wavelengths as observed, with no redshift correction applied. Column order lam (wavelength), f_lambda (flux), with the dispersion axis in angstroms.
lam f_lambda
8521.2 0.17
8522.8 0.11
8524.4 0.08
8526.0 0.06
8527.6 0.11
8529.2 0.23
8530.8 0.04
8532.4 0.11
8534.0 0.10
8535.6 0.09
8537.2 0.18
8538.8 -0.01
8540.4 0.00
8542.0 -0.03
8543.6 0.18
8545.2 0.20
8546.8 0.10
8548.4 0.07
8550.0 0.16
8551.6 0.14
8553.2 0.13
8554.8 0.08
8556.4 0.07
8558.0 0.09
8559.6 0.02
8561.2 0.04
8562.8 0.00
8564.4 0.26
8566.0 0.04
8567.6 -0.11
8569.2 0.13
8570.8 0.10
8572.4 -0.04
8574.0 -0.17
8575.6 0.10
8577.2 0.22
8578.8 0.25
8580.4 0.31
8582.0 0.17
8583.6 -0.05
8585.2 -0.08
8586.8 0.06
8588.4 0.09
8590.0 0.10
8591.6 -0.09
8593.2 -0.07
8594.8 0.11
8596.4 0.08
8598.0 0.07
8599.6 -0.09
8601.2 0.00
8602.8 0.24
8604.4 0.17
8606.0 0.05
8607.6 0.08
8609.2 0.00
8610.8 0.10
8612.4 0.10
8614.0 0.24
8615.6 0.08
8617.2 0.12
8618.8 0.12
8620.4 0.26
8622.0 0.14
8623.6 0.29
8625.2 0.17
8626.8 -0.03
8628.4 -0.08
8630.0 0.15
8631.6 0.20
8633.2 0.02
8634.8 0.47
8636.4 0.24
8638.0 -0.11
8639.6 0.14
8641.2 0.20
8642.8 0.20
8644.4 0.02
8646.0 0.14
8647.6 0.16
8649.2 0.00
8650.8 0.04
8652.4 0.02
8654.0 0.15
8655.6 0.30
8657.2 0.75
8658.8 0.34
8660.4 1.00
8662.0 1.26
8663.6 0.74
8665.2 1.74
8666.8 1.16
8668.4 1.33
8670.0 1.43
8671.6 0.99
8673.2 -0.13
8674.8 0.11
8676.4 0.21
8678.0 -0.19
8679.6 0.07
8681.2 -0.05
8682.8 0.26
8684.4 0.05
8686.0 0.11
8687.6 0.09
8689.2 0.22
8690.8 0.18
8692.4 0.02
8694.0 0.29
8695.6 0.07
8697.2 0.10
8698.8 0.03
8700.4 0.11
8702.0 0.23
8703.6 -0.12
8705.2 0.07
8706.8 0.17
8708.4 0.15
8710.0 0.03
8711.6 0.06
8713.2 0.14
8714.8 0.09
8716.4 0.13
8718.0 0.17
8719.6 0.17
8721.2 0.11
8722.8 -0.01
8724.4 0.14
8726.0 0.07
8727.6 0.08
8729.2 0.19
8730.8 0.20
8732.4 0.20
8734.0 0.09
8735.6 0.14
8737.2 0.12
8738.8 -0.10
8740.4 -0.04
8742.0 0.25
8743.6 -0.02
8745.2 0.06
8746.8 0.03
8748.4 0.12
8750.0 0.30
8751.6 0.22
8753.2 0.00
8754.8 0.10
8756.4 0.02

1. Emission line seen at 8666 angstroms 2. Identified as [O II]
